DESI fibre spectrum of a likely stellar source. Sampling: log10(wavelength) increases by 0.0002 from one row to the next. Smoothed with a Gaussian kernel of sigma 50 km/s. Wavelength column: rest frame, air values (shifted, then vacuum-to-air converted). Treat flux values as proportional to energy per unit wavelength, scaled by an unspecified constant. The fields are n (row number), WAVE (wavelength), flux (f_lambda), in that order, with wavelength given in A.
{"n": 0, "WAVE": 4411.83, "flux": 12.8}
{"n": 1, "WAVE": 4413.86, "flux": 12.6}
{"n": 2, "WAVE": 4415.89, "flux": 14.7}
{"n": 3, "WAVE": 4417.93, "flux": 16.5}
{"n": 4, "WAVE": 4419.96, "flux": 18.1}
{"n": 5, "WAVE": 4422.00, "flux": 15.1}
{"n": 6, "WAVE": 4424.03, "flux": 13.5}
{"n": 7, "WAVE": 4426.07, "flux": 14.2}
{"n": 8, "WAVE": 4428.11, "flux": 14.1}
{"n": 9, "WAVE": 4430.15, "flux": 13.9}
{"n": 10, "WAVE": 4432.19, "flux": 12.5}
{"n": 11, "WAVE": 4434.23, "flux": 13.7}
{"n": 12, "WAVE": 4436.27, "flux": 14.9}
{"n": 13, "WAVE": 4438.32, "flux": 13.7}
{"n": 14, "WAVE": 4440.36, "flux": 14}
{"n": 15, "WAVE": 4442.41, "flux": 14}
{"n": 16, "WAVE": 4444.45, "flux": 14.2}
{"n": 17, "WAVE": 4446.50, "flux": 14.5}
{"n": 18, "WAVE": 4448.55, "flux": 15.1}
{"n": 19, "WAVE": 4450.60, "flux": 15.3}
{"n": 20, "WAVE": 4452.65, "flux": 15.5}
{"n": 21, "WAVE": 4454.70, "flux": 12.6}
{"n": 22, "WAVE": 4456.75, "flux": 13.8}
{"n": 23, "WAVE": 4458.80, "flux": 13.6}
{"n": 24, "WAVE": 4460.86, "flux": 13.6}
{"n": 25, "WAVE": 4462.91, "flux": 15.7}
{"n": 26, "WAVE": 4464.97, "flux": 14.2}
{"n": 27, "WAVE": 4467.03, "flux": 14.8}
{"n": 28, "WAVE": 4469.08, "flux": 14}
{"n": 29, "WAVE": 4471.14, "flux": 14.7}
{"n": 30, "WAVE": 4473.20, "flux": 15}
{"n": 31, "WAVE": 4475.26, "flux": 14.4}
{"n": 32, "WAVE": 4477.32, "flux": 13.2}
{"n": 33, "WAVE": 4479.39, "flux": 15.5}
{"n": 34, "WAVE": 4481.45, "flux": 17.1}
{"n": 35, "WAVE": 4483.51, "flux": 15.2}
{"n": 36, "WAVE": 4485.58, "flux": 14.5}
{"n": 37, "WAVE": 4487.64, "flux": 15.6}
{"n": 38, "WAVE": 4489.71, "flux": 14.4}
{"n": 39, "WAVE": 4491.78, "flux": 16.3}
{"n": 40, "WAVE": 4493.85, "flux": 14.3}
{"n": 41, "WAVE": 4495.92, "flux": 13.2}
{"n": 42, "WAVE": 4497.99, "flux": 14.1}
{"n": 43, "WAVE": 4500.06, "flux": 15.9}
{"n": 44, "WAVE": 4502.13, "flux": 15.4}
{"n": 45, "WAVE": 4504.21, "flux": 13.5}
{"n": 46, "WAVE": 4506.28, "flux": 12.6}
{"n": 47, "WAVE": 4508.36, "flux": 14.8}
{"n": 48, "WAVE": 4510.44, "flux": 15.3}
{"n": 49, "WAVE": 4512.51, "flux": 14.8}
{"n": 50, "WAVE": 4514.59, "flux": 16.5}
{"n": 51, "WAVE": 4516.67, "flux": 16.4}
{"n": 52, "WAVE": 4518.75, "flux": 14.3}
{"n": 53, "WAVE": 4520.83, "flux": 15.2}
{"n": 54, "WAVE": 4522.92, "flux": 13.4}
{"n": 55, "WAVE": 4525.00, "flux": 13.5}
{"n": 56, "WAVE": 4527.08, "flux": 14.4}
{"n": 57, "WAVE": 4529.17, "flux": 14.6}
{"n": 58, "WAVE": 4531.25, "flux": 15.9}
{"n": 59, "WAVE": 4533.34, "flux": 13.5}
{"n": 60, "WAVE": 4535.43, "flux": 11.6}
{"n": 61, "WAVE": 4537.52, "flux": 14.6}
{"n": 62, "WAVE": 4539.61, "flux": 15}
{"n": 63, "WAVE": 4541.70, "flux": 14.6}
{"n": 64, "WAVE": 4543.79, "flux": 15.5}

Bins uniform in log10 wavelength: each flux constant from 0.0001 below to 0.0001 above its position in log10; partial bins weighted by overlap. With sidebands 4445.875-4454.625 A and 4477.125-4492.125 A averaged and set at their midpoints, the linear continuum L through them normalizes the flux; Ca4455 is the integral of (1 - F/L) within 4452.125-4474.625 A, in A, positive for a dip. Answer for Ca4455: 1.1 A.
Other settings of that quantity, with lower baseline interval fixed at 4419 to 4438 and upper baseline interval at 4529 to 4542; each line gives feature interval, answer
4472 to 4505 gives -1.3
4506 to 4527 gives -0.7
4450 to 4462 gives 0.3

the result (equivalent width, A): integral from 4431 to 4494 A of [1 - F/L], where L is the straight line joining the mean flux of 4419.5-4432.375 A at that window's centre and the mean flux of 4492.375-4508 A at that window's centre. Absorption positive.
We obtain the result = -0.8 A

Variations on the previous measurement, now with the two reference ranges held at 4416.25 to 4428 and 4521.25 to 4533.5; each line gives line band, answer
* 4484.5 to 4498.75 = 0.02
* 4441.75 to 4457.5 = 0.70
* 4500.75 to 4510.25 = 0.18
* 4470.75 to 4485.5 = -0.21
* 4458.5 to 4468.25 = 0.33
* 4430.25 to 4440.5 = 0.98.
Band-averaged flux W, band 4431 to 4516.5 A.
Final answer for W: 14.6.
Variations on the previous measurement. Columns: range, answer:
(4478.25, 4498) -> 15.1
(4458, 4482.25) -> 14.6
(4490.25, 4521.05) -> 14.8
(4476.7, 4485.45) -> 15.3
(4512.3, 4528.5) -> 14.8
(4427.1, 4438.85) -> 13.8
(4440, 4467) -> 14.3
